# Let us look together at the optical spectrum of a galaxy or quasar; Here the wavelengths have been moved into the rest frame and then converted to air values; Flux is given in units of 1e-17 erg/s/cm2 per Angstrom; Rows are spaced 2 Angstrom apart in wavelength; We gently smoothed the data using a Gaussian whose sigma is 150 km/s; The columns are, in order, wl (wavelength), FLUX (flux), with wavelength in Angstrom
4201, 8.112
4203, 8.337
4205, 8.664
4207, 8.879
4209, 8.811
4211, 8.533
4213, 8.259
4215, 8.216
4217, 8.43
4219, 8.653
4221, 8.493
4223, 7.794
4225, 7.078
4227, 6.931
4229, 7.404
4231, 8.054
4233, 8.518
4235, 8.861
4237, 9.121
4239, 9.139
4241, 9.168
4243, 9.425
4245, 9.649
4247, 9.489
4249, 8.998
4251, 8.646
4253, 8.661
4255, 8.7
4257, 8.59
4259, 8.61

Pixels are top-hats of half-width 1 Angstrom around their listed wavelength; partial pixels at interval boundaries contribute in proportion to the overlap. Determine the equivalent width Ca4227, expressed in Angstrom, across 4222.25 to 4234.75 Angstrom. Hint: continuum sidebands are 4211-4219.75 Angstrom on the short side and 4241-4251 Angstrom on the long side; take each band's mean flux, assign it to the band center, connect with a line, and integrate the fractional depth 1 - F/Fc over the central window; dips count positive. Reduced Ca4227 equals 1.5 Angstrom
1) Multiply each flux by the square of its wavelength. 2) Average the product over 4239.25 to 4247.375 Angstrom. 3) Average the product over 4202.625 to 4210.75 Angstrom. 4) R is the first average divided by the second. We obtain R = 1.1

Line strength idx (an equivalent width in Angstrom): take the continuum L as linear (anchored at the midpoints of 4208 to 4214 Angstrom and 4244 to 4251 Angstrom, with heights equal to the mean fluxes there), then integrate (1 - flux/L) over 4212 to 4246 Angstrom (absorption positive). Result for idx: 1.8 Angstrom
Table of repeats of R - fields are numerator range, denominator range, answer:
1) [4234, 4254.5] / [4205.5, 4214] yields 1.07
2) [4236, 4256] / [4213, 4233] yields 1.16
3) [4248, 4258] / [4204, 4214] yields 1.03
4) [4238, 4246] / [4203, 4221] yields 1.11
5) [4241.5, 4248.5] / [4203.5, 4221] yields 1.12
